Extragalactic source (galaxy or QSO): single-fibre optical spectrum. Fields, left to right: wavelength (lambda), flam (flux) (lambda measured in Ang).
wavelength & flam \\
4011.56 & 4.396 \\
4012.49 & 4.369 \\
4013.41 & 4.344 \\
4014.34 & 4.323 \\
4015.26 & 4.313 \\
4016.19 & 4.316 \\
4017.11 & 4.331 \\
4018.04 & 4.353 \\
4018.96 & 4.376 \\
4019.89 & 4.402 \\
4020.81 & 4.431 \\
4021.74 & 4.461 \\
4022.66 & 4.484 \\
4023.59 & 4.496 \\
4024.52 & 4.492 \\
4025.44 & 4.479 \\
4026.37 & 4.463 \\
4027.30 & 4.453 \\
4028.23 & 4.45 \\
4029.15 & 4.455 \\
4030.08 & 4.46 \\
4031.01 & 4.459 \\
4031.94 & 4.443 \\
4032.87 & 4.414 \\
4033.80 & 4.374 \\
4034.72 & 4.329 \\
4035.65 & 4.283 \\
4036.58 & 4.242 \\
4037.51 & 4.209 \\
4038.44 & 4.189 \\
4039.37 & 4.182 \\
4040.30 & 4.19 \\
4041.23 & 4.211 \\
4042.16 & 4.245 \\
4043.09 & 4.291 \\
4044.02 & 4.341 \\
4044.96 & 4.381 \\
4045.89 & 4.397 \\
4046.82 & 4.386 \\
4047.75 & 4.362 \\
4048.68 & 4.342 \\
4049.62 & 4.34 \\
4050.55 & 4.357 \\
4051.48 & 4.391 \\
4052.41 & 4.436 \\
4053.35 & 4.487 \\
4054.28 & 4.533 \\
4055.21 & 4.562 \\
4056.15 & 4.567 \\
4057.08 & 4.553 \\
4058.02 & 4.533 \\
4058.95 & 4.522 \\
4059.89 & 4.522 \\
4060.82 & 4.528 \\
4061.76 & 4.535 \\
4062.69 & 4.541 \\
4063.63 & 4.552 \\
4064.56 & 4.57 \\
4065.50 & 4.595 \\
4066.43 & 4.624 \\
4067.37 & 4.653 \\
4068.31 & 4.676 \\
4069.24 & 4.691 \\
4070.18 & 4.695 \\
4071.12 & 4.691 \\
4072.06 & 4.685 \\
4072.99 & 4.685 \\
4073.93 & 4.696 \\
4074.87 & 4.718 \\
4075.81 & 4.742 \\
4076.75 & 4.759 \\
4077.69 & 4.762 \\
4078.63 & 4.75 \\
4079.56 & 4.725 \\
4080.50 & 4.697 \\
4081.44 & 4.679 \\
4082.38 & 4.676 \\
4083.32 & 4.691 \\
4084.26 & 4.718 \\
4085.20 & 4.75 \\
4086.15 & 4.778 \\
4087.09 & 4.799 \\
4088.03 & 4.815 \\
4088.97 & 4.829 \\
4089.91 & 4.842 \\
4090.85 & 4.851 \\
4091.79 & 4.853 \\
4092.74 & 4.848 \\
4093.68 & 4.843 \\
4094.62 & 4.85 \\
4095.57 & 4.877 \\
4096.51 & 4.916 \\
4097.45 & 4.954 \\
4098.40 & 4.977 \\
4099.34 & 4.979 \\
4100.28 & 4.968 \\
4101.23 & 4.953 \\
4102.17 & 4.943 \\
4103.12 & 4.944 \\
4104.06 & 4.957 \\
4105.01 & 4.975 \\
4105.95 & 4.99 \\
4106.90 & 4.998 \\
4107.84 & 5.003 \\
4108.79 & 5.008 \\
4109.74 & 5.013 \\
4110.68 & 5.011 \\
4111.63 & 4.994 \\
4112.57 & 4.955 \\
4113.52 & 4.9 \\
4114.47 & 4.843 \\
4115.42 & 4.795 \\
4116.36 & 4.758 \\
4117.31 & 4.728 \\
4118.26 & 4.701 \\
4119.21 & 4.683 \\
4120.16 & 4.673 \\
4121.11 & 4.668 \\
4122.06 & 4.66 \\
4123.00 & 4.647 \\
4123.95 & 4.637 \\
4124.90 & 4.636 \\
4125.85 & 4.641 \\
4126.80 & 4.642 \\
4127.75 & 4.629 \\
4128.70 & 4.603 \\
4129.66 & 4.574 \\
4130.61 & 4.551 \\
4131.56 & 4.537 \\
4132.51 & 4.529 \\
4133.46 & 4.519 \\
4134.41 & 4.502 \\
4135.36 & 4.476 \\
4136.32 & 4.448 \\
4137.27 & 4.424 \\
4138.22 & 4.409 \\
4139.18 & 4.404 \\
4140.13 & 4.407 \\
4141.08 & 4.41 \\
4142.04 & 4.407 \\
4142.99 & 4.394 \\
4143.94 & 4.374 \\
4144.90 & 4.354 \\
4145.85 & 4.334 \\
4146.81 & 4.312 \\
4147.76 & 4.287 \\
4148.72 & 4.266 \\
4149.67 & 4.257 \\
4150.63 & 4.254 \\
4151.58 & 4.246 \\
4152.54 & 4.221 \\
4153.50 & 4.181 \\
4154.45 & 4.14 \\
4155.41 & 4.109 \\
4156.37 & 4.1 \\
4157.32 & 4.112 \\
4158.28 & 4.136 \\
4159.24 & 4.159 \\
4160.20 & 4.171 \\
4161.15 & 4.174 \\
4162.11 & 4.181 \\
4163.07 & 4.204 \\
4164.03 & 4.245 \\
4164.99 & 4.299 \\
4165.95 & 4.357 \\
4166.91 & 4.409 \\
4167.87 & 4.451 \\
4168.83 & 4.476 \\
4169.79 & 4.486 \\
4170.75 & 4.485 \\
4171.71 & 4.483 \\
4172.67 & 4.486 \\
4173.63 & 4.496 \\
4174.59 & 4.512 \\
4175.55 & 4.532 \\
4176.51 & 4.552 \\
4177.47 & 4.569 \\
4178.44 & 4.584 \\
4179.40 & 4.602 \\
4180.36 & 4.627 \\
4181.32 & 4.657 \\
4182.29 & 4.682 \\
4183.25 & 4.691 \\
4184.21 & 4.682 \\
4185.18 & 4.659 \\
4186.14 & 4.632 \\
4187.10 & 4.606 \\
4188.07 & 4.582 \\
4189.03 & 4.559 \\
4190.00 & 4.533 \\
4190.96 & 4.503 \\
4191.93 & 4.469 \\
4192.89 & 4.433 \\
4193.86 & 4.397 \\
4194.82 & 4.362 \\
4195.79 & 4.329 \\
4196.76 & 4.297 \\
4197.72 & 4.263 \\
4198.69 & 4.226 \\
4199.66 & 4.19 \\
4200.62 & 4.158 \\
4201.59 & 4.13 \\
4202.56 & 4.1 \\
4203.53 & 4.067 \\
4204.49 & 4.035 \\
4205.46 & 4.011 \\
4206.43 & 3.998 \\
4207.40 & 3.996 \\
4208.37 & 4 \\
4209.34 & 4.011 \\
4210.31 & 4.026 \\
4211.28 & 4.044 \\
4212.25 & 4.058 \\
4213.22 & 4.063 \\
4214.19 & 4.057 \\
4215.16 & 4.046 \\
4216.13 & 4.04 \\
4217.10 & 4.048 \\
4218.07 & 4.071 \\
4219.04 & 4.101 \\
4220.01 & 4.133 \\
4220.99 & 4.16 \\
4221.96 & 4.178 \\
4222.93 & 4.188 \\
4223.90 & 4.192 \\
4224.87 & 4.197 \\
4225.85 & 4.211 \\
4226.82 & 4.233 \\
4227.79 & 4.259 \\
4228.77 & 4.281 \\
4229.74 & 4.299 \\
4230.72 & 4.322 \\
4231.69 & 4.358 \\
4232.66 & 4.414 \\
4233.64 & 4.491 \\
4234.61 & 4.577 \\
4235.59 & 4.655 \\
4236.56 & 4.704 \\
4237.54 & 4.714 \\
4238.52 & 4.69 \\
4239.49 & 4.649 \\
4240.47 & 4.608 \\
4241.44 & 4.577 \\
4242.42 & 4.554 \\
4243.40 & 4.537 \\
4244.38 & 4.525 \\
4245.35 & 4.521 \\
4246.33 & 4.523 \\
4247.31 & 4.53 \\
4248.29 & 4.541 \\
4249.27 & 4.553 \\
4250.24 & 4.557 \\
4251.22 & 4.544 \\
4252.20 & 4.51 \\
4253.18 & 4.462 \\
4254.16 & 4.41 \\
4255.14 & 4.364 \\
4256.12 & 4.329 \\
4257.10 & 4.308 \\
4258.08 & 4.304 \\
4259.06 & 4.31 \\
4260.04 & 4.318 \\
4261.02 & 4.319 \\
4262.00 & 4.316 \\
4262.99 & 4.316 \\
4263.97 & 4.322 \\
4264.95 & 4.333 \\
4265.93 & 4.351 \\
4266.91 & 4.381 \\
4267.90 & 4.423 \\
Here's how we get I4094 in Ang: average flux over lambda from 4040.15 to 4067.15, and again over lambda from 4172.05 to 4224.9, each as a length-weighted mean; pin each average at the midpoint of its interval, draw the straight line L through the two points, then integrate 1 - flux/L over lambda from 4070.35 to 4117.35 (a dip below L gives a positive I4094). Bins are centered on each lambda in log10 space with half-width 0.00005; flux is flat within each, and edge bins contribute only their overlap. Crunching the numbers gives -4.6 Ang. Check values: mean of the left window 4.45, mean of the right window 4.31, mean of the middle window 4.84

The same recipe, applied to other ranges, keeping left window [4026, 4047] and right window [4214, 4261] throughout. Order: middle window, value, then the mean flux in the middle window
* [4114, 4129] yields -1.1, 4.69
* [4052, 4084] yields -2.1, 4.63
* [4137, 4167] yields 0.6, 4.27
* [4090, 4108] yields -2.4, 4.93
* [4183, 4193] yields -0.5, 4.58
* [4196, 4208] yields 0.7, 4.13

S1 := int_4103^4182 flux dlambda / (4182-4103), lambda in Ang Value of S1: 4.52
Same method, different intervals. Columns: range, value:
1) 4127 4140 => 4.51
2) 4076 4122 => 4.84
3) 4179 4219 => 4.29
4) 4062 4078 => 4.66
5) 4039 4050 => 4.3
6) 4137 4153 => 4.34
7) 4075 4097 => 4.78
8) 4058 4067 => 4.56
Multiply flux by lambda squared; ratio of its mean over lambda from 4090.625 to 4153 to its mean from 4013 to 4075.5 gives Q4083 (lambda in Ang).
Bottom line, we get 1.09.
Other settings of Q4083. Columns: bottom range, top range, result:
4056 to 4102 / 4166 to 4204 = 0.99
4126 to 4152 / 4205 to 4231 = 0.97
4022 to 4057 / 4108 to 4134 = 1.12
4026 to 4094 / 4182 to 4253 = 1.03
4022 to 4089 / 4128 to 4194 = 1.03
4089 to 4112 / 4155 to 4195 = 0.93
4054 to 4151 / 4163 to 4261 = 0.99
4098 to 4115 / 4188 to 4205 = 0.91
